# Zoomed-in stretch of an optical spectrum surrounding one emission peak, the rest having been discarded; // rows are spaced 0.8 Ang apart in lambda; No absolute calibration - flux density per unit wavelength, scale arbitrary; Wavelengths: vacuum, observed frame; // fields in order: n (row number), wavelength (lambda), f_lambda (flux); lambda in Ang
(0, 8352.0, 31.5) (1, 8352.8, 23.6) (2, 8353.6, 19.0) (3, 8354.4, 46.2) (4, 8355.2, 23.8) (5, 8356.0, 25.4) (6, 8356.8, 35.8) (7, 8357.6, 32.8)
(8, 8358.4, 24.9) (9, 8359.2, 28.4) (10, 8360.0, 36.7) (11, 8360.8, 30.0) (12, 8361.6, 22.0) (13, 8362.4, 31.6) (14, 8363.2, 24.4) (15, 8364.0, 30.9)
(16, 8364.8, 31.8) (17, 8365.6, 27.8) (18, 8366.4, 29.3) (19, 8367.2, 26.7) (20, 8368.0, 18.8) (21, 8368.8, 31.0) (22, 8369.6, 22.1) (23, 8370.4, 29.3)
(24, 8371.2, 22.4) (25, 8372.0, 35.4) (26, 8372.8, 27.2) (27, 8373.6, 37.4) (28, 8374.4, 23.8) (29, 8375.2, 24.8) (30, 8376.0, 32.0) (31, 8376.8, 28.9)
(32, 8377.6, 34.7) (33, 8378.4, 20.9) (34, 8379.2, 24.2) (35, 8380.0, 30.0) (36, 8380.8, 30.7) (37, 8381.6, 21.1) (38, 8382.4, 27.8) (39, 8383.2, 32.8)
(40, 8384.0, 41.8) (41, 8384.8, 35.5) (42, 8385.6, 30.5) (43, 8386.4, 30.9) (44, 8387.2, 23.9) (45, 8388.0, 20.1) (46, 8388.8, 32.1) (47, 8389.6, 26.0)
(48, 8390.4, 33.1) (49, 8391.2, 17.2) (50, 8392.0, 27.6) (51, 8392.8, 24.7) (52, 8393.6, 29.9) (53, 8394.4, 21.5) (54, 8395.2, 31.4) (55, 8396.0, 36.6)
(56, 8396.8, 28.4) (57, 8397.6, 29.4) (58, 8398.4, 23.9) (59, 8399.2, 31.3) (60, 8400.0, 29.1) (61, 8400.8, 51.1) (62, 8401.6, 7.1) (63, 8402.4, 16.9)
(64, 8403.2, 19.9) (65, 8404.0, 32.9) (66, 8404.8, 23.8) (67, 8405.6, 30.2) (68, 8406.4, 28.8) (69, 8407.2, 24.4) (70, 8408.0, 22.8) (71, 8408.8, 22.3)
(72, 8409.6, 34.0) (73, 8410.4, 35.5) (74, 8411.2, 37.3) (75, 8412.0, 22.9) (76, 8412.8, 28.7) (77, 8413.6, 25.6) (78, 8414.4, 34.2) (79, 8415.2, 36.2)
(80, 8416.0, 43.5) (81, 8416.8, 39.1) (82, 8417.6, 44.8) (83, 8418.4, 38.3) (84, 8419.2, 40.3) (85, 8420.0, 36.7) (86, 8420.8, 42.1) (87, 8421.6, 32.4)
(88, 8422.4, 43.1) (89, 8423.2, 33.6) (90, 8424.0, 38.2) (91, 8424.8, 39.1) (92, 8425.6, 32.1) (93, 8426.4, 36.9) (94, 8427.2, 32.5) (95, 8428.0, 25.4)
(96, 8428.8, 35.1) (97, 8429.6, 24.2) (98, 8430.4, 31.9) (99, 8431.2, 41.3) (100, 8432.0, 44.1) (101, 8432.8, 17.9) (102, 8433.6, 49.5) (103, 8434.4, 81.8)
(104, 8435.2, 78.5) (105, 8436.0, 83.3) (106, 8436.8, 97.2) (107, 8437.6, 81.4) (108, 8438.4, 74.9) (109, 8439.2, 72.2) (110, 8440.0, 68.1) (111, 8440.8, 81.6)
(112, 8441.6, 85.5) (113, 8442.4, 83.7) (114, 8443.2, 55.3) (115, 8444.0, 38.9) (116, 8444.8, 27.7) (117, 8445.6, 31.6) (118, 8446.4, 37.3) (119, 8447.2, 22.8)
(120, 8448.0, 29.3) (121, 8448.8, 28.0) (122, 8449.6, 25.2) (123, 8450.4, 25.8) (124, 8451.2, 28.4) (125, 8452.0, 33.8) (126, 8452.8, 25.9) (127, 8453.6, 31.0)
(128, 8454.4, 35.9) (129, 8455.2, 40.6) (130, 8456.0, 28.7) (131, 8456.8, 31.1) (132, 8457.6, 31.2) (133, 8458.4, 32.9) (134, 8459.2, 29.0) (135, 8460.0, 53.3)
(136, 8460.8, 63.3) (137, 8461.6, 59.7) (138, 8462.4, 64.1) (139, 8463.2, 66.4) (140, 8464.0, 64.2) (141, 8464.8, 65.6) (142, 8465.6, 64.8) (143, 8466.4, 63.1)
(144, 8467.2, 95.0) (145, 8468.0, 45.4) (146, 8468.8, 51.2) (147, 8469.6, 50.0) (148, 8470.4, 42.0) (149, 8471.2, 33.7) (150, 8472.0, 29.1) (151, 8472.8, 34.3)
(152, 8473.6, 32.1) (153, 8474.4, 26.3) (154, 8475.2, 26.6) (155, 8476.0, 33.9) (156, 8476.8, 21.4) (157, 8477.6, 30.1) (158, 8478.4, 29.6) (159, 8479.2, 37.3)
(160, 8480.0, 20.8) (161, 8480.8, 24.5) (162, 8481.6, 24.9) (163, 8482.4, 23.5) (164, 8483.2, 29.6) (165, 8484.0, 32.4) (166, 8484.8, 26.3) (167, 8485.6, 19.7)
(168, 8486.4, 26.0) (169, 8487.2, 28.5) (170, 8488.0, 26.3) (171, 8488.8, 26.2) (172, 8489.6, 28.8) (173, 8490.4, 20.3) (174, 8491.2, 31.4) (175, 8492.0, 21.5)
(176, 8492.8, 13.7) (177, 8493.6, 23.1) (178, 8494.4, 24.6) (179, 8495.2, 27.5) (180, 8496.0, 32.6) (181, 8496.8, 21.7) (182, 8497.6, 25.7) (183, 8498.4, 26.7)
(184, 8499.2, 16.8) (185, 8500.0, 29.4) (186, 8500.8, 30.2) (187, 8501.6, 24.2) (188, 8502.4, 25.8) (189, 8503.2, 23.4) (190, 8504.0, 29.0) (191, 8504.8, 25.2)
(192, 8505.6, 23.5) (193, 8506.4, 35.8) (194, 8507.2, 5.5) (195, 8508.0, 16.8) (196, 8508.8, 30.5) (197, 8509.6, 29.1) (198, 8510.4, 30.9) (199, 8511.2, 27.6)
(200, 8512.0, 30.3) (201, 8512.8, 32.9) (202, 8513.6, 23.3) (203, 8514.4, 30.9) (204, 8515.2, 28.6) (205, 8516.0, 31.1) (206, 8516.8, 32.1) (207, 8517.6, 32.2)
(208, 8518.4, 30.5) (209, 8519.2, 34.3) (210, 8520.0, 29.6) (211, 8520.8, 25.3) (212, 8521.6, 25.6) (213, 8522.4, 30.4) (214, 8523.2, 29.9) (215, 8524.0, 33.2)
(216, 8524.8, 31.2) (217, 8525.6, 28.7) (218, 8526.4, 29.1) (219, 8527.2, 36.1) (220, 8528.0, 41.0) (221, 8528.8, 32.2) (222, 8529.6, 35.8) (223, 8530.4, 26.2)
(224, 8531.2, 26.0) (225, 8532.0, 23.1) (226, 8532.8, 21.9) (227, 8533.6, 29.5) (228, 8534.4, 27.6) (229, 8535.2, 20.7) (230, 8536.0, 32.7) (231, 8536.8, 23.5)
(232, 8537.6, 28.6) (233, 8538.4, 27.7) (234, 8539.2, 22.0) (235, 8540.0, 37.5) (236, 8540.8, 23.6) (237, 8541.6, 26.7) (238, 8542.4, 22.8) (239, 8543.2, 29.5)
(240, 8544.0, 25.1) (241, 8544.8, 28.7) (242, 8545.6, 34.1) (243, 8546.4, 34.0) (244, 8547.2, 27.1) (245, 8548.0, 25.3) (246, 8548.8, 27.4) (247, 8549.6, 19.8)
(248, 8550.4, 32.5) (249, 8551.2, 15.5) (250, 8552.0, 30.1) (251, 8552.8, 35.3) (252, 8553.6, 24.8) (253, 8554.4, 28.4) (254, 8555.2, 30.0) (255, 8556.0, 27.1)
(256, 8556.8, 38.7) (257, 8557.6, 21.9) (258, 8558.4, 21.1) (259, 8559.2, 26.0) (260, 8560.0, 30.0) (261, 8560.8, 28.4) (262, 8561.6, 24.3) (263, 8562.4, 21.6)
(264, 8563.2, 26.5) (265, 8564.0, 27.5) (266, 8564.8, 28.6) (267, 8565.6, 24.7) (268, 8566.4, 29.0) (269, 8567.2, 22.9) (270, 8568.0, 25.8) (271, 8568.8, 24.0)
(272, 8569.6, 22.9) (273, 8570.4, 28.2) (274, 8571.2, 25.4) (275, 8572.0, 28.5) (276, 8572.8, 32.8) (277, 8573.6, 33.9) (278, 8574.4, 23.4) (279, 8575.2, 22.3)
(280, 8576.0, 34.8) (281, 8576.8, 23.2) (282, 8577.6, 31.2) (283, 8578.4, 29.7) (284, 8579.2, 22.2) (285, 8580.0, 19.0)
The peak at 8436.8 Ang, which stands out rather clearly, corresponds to Halpha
